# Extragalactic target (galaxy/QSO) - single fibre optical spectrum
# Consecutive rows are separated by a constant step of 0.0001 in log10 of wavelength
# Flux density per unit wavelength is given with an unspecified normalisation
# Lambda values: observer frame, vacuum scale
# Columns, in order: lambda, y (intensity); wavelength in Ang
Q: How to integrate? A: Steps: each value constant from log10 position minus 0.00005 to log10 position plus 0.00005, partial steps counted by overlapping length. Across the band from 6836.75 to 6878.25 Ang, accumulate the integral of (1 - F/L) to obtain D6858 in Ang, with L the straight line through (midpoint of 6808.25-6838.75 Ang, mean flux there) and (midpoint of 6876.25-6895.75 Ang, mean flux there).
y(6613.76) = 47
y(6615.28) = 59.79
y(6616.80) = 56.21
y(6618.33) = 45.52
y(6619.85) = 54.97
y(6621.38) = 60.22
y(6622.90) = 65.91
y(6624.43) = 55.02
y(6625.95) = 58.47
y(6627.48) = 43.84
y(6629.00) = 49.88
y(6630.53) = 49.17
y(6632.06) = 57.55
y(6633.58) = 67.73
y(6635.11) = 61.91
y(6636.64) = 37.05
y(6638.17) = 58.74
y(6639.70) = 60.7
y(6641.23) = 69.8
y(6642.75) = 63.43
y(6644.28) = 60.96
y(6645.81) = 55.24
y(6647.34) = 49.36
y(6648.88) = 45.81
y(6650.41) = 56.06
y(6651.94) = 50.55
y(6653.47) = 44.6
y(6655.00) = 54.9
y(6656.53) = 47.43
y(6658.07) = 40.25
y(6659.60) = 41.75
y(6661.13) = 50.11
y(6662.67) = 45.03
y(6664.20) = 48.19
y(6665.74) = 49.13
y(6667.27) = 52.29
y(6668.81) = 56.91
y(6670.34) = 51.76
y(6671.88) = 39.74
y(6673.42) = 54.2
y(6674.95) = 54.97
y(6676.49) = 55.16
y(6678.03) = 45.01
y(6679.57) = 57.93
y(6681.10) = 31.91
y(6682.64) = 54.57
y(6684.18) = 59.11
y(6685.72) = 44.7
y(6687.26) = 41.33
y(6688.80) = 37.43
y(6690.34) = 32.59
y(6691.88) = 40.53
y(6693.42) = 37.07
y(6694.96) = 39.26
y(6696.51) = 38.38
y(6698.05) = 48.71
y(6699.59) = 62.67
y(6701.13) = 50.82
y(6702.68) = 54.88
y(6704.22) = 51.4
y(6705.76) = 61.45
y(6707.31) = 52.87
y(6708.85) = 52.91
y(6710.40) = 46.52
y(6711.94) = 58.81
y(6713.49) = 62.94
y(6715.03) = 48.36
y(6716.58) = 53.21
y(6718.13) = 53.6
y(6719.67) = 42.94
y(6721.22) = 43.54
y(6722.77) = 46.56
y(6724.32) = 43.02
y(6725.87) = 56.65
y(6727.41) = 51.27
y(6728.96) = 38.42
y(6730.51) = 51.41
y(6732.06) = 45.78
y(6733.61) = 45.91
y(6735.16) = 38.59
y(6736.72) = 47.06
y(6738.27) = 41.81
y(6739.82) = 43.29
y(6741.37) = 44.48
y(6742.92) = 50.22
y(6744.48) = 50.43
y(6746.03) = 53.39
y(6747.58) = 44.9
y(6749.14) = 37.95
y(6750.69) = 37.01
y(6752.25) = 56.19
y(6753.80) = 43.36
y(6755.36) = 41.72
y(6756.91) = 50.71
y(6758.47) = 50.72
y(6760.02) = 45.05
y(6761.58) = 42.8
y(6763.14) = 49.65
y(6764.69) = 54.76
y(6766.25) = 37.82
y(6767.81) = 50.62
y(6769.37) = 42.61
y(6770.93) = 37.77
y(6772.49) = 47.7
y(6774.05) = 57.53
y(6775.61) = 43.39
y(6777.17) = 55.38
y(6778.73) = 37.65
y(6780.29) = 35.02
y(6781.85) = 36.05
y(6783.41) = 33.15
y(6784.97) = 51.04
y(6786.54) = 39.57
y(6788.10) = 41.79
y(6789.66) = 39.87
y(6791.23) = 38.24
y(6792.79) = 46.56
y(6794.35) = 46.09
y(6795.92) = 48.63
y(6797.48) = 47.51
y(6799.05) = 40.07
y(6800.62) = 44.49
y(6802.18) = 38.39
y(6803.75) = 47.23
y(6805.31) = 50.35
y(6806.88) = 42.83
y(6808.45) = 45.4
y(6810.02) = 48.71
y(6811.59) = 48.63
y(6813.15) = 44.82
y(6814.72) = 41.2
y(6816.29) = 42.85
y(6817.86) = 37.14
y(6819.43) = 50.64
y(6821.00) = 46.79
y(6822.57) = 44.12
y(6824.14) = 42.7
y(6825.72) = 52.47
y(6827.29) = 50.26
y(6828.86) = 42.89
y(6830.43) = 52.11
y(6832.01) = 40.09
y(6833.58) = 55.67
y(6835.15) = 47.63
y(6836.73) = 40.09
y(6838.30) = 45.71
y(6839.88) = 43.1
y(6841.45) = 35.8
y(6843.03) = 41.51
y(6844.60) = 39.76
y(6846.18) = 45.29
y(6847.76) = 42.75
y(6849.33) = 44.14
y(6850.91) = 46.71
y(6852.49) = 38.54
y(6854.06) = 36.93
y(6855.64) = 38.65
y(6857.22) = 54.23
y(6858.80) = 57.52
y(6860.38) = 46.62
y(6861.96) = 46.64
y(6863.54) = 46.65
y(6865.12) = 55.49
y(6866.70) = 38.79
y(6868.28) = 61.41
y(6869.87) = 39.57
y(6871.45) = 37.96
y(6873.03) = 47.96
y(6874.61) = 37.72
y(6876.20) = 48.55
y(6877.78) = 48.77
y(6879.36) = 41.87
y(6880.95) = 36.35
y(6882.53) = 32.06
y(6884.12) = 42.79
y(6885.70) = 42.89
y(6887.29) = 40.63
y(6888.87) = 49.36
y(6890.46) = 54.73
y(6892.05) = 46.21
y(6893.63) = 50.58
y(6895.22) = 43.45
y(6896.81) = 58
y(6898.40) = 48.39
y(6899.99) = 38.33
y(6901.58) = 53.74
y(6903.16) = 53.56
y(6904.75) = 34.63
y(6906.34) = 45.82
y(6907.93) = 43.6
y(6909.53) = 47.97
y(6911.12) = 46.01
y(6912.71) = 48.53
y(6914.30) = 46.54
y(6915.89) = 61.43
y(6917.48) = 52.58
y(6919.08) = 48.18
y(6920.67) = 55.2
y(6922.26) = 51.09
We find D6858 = 0.3 Ang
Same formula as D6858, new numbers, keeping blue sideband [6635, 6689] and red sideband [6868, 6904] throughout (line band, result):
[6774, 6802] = 2.9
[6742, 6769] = 1.0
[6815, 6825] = 0.7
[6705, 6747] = 0.2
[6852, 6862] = 0.1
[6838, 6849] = 1.1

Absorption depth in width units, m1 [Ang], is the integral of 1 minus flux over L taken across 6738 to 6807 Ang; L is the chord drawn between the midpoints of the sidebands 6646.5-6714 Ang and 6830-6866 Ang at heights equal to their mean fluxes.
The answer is 3.0 Ang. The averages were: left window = 48.9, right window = 45.2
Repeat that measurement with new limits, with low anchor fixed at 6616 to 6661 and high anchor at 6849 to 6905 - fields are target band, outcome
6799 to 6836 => 1.5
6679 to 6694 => 2.5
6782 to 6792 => 1.7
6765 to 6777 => 0.7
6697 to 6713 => -0.7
